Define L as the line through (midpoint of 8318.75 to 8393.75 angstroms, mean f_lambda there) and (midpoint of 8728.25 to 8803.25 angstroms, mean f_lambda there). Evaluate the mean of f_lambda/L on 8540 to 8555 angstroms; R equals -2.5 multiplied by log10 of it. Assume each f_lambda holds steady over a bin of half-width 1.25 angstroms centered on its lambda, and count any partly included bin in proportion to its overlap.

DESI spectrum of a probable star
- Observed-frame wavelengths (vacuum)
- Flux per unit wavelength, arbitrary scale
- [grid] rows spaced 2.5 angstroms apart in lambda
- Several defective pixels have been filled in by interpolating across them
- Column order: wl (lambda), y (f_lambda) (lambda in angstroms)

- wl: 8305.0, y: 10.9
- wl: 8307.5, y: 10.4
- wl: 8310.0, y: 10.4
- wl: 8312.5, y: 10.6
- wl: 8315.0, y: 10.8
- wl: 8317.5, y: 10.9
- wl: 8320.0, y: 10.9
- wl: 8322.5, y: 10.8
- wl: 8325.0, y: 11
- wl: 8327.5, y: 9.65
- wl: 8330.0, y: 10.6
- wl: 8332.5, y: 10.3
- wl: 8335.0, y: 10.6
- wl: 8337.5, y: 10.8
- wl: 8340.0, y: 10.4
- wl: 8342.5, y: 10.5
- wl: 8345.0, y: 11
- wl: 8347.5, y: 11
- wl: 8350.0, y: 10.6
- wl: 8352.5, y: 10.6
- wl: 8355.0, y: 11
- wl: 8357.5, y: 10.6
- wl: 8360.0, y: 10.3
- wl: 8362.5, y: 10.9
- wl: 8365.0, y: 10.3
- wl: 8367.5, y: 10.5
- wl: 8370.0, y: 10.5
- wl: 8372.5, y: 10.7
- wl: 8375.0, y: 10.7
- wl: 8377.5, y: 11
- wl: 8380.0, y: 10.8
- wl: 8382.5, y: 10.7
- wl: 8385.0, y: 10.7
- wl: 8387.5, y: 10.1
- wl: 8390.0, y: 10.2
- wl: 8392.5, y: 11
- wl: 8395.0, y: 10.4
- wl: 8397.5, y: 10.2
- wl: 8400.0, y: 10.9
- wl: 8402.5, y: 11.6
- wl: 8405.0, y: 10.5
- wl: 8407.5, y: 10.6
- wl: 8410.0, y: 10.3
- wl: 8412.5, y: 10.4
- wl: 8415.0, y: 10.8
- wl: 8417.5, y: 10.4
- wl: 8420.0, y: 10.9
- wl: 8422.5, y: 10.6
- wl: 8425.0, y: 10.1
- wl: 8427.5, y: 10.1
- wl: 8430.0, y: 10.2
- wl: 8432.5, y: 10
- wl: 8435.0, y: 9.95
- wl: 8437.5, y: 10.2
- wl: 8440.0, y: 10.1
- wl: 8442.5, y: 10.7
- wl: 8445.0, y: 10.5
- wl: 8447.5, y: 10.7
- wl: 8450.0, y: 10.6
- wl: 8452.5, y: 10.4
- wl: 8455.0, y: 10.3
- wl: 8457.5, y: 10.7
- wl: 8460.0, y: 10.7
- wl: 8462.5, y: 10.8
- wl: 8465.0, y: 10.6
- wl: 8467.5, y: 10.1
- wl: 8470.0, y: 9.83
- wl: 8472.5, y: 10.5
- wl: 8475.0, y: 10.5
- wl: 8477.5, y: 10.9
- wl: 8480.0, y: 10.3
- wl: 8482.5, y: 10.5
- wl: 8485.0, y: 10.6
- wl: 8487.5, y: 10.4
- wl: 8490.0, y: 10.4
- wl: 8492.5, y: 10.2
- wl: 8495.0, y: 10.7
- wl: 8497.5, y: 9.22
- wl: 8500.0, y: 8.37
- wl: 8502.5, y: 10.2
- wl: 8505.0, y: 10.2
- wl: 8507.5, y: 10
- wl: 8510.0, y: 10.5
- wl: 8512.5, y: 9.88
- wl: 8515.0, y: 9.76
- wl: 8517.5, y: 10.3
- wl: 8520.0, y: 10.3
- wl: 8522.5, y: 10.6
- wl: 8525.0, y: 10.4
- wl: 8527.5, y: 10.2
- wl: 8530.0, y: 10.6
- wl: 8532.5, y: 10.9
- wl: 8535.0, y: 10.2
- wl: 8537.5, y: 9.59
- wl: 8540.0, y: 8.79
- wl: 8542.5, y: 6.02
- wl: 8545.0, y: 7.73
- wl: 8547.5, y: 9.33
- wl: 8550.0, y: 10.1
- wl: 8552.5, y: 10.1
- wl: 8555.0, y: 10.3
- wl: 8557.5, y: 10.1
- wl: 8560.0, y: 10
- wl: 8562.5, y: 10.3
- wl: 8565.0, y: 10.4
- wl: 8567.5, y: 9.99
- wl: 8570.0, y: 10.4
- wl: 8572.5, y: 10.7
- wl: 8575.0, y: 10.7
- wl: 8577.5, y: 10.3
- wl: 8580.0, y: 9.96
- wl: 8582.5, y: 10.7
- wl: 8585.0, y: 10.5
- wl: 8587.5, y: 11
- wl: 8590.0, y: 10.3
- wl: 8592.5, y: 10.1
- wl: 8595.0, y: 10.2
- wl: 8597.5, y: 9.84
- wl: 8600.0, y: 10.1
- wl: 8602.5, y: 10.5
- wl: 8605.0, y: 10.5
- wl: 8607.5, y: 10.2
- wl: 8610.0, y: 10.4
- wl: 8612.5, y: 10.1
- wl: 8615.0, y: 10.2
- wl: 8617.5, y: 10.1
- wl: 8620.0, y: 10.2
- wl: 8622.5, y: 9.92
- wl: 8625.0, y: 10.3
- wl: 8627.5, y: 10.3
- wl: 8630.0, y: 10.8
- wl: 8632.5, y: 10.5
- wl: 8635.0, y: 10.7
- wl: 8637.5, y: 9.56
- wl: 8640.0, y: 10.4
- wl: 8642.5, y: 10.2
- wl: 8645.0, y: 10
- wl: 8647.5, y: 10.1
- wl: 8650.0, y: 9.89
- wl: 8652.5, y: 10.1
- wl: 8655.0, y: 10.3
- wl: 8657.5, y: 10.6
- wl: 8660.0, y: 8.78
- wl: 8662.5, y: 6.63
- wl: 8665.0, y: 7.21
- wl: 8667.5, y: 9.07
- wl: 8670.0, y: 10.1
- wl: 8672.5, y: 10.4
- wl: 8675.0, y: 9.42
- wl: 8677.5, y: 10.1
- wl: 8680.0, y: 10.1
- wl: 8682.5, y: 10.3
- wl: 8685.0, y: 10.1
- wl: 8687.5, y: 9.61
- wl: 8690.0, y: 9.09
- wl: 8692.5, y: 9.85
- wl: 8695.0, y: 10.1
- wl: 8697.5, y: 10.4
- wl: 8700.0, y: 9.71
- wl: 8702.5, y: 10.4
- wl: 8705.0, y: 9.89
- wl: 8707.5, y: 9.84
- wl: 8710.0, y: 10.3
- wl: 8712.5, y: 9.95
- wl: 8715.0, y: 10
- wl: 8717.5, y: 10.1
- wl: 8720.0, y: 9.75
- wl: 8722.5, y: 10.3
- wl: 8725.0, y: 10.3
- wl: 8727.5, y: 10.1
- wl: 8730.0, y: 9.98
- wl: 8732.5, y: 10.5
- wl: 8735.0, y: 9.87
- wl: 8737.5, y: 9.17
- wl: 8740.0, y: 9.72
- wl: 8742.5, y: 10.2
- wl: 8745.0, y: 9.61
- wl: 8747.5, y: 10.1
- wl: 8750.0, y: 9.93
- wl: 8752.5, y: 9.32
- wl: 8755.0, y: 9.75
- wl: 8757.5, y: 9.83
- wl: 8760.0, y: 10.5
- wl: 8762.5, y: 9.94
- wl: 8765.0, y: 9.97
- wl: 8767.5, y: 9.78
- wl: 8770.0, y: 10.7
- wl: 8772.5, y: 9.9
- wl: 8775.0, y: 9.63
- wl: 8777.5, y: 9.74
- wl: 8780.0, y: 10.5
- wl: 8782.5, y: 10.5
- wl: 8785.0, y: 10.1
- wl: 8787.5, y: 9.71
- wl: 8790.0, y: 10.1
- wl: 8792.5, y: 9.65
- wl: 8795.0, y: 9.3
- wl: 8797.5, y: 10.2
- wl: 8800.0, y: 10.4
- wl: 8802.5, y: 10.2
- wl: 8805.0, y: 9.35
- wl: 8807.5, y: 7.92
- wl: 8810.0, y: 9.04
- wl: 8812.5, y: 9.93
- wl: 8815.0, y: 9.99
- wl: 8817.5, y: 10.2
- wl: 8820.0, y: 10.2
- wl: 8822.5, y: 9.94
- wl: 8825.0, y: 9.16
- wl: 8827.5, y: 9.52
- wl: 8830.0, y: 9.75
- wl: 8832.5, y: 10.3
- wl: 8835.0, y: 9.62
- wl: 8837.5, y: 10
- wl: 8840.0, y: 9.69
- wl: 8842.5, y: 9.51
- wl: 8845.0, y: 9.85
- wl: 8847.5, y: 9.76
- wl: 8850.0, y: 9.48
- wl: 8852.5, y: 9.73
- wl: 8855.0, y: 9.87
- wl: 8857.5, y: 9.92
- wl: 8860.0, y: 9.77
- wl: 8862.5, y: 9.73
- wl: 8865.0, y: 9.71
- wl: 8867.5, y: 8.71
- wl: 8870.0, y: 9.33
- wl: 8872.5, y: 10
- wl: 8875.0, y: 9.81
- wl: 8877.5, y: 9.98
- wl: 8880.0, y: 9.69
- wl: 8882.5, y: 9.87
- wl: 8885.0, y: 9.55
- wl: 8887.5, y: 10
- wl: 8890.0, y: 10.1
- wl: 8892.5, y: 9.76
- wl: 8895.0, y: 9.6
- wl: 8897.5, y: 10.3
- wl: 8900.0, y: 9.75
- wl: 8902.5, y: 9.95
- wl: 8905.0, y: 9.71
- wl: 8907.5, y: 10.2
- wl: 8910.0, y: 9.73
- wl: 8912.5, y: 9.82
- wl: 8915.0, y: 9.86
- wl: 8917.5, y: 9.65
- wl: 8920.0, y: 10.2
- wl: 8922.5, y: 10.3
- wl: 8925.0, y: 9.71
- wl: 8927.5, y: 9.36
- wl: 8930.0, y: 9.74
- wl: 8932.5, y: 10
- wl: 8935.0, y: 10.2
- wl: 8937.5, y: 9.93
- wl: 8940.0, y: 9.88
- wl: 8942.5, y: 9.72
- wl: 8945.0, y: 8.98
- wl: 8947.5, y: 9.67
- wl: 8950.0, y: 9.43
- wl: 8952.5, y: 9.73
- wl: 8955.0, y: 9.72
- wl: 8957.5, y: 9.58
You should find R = 0.17 mag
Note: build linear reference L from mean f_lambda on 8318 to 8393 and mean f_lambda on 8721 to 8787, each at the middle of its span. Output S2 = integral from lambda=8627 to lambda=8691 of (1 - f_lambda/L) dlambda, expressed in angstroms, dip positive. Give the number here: 2.3 angstroms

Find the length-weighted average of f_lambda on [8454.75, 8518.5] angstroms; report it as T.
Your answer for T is 10.2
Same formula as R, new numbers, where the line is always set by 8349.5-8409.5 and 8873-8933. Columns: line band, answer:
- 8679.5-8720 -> 0.020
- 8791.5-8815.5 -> 0.047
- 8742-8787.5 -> 0.008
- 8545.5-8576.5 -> 0.024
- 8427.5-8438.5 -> 0.050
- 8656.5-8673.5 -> 0.146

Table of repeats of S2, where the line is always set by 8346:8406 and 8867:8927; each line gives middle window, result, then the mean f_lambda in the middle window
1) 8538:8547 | 2.2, 7.84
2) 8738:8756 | 0.5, 9.78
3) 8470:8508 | 1.0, 10.2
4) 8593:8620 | 0.2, 10.2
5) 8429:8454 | 0.5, 10.3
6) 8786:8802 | 0.1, 9.91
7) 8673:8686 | 0.2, 10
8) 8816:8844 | 0.3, 9.81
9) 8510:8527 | 0.3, 10.2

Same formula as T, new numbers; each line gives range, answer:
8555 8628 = 10.3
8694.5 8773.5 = 10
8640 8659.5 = 10.1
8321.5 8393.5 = 10.6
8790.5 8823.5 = 9.72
